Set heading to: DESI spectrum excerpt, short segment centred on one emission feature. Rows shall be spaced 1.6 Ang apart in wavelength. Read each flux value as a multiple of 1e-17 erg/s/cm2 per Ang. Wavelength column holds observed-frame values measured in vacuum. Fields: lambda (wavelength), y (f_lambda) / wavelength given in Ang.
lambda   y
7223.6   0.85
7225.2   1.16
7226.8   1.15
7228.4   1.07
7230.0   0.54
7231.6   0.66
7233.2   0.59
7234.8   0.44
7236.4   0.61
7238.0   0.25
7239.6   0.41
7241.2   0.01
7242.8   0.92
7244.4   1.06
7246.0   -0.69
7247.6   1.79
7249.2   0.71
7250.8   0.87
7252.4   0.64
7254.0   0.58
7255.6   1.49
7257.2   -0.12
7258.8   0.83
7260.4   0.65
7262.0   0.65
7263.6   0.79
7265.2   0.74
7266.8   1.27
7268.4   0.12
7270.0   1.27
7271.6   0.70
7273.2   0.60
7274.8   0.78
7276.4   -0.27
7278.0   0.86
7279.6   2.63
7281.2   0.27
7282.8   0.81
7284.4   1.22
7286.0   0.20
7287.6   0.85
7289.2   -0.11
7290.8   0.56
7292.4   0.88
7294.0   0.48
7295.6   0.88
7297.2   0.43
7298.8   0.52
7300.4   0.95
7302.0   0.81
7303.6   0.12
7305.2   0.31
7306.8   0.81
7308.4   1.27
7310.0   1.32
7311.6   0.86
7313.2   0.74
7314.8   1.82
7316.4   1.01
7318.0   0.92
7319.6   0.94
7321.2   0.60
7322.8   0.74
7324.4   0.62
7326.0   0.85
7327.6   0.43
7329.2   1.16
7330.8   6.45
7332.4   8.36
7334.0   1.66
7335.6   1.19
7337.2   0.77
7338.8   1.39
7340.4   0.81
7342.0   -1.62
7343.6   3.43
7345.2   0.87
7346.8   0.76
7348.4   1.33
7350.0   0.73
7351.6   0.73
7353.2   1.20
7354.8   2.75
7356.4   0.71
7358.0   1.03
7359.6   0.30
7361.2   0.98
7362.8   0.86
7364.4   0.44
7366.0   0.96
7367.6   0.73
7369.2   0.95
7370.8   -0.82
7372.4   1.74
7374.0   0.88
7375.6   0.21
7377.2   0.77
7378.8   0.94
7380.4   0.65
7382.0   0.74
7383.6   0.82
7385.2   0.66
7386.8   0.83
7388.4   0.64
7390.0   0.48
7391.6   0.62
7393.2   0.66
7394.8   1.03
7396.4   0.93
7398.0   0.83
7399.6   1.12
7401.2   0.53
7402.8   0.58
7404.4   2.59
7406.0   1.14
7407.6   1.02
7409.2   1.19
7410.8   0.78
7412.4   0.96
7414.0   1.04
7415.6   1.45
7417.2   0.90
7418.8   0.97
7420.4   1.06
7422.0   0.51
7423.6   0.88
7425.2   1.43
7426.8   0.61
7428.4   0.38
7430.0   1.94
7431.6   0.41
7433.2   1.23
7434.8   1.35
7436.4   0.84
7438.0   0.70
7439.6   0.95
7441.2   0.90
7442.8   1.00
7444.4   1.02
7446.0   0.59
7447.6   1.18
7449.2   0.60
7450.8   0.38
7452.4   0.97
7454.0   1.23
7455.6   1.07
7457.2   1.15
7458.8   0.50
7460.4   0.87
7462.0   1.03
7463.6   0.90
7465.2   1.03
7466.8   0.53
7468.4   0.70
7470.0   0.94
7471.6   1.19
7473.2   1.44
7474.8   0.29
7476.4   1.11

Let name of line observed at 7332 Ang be H-alpha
